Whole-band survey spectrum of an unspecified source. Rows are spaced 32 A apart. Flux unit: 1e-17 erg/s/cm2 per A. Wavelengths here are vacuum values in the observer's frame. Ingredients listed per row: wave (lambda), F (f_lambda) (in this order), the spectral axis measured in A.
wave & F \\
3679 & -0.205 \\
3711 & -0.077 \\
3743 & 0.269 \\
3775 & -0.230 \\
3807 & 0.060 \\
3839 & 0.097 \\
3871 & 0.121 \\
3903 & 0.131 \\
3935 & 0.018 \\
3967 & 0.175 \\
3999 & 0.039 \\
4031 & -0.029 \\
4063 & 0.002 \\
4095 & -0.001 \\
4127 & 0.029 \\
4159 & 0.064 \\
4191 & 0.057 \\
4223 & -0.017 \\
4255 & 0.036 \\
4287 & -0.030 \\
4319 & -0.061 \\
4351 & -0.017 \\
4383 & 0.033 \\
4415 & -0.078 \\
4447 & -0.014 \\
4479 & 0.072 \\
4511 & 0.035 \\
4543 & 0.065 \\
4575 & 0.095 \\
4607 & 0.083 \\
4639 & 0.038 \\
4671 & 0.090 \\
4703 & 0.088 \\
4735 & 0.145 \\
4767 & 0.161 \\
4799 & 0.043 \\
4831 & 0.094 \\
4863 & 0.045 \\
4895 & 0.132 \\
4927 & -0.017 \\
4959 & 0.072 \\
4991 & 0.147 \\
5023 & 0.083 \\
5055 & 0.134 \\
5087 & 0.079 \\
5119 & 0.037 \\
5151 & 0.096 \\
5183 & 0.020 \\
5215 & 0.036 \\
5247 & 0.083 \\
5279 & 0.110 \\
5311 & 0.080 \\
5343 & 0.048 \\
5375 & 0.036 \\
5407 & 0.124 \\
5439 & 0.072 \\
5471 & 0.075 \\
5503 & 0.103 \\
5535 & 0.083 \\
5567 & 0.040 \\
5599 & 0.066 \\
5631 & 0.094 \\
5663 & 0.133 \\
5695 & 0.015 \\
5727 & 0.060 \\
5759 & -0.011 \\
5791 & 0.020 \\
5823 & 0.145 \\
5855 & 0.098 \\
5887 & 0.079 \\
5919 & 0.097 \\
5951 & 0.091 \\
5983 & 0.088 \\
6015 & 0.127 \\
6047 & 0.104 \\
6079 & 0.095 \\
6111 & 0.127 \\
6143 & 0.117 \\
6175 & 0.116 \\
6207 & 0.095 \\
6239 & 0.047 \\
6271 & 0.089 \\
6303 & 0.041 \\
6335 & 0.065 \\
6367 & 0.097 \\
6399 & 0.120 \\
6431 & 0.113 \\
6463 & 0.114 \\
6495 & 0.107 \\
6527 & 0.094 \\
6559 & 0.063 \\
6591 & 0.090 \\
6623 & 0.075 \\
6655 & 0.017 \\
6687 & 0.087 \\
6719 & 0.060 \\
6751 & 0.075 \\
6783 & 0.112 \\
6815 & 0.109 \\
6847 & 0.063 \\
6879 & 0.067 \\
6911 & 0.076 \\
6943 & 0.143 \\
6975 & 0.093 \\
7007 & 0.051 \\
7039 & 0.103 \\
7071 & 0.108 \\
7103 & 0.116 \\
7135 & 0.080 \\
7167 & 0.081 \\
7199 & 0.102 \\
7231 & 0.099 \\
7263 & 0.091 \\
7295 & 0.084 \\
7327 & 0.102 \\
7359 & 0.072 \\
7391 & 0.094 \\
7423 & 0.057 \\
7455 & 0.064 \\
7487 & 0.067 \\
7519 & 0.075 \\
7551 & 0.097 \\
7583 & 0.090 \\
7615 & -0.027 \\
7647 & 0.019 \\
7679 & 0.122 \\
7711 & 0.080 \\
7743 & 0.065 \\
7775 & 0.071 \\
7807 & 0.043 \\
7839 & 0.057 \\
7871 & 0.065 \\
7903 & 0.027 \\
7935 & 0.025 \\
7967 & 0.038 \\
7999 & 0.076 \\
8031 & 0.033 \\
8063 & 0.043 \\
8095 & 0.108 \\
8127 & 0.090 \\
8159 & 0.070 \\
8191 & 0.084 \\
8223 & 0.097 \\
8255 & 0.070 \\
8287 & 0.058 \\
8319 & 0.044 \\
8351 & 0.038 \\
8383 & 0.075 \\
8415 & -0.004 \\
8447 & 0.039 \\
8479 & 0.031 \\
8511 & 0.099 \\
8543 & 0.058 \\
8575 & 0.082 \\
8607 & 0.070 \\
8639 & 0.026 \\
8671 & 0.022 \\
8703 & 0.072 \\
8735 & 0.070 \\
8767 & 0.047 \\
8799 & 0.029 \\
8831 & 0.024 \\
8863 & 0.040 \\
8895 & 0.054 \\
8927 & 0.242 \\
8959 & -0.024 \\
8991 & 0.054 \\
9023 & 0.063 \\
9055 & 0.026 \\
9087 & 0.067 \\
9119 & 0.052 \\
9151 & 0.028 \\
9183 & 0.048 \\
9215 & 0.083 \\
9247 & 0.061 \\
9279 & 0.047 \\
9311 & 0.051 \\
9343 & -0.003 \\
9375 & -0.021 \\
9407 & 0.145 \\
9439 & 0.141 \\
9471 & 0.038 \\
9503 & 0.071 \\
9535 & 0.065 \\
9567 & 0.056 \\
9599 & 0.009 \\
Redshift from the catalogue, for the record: 1.614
